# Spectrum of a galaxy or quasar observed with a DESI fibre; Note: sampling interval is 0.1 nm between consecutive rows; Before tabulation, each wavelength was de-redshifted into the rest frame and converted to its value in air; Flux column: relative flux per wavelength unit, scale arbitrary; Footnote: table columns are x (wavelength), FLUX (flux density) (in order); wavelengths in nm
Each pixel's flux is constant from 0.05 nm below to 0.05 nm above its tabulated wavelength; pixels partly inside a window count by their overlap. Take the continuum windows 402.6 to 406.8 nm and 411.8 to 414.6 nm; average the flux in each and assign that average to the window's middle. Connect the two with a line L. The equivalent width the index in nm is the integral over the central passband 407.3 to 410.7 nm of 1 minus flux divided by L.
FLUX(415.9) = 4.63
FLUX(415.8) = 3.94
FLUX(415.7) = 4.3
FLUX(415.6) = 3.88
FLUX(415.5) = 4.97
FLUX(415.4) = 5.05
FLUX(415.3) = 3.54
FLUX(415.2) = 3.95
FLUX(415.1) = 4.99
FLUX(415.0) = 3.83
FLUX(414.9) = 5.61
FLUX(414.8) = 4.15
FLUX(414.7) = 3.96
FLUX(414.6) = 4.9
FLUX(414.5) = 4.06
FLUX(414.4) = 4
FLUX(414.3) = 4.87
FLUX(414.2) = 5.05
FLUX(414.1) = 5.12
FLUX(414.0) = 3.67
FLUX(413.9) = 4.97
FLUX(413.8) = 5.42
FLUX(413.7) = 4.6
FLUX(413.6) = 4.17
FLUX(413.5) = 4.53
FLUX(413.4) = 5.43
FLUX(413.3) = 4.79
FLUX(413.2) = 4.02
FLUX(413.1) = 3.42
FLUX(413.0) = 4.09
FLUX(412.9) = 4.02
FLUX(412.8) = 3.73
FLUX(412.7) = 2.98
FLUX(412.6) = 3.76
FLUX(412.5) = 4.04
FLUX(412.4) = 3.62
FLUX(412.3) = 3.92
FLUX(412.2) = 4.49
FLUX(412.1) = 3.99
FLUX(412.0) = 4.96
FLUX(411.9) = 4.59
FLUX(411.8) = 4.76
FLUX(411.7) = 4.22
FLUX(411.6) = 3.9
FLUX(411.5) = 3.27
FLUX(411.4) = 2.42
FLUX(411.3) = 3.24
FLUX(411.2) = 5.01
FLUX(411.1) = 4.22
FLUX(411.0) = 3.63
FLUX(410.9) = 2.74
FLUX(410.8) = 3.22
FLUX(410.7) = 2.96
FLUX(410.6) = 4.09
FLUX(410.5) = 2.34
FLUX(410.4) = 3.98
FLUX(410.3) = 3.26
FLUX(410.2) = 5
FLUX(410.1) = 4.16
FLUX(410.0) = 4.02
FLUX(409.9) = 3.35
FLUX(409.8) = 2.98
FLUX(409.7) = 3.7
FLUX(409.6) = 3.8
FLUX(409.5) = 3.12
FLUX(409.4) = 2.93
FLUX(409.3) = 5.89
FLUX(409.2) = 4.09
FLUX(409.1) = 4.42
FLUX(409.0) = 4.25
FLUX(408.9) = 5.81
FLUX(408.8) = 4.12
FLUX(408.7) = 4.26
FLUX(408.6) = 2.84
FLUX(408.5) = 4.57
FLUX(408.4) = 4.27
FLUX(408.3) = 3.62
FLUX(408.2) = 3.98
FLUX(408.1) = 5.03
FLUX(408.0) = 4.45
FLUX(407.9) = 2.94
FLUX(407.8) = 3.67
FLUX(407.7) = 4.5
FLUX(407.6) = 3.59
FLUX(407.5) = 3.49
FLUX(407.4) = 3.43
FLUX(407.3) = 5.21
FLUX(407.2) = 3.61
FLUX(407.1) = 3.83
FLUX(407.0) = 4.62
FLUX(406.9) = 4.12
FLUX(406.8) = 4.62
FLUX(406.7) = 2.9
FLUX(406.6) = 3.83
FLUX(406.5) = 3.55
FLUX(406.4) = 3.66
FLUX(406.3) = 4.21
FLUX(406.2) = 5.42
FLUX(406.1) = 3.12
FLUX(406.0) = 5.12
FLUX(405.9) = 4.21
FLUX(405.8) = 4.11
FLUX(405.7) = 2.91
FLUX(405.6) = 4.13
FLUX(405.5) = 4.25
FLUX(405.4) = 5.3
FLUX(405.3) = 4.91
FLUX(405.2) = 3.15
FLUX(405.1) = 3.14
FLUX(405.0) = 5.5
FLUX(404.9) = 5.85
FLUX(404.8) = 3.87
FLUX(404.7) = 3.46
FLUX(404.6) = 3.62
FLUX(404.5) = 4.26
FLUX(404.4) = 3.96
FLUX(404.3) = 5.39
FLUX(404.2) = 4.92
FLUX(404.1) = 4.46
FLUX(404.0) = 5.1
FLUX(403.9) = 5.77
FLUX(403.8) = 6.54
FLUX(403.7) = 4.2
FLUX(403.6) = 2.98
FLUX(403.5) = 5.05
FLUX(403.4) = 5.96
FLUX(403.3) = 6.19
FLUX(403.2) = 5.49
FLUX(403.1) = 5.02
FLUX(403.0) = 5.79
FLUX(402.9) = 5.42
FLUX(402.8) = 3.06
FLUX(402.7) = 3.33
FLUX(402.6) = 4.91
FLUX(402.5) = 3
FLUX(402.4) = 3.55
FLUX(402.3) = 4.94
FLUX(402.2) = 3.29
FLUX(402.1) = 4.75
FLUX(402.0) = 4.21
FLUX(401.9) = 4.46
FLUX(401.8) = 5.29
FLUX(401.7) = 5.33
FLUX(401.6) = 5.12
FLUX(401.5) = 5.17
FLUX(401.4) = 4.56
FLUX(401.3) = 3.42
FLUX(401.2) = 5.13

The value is 0.35 nm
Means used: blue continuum 4.47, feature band 3.94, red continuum 4.33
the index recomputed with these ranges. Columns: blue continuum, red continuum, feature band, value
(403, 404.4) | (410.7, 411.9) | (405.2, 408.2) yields 0.32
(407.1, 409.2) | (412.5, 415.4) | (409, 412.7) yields 0.34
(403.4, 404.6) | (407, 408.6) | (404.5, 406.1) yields 0.11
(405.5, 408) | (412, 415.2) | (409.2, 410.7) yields 0.14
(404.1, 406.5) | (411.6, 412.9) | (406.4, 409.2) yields 0.10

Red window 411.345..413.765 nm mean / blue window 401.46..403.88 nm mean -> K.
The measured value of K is 0.86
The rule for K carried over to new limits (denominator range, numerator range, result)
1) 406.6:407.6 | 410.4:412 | 0.93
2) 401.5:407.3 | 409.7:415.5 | 0.92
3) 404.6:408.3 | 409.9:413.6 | 0.96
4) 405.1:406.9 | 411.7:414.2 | 1.06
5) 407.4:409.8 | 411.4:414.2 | 1.05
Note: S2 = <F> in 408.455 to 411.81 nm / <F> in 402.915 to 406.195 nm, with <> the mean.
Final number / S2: 0.83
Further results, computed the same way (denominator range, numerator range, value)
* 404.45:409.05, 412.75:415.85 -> 1.07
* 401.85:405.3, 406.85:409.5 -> 0.90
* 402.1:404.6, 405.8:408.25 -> 0.87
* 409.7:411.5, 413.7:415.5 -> 1.28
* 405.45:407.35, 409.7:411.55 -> 0.87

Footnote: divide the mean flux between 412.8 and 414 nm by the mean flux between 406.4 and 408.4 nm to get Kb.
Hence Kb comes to 1.1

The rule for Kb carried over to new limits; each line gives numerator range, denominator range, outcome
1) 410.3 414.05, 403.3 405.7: 0.86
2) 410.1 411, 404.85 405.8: 0.81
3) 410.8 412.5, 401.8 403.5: 0.85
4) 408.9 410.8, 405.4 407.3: 0.94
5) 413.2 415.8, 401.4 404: 0.95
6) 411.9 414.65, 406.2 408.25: 1.08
